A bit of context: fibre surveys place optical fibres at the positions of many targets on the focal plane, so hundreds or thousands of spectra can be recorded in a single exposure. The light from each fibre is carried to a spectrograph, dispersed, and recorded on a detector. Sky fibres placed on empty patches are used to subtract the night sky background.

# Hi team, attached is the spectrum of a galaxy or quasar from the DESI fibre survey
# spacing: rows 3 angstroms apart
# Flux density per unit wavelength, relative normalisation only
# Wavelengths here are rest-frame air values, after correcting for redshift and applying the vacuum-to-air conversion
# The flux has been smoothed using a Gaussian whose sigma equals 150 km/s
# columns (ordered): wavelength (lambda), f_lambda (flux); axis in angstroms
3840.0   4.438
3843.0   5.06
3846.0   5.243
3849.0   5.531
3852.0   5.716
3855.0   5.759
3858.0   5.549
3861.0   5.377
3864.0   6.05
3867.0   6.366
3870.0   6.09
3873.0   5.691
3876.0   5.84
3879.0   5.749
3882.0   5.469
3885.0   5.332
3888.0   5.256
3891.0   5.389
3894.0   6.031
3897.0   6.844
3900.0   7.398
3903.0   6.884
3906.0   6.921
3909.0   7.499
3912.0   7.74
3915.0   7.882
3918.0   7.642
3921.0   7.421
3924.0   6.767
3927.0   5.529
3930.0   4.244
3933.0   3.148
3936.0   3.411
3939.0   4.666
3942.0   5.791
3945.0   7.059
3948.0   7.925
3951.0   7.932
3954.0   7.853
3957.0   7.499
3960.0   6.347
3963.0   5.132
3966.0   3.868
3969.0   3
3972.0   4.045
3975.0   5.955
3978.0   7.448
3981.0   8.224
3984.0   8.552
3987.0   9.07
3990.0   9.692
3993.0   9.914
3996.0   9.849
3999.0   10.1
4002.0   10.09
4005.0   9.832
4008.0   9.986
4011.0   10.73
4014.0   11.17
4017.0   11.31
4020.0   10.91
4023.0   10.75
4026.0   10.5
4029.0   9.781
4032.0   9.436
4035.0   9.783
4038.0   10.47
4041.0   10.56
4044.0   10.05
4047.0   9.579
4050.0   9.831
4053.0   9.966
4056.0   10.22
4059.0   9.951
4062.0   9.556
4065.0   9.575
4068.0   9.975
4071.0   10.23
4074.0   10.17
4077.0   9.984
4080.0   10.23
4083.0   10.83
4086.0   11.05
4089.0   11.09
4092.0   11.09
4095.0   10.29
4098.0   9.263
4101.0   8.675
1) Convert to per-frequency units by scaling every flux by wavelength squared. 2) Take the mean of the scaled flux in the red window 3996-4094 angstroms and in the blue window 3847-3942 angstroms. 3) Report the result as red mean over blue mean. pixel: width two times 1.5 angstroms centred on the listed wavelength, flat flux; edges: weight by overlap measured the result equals 1.9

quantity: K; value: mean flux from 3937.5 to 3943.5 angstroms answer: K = 5.23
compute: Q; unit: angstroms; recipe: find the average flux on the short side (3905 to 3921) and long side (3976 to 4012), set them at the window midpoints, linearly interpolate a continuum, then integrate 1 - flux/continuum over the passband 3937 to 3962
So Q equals 4.8 angstroms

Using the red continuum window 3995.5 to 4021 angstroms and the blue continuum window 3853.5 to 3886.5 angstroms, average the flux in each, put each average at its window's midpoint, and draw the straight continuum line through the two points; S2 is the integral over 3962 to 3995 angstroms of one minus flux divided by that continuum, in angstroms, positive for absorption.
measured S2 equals 9.2 angstroms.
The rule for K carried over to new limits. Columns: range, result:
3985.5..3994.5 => 9.56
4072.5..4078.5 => 10.1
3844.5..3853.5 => 5.5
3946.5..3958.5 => 7.8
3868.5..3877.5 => 5.87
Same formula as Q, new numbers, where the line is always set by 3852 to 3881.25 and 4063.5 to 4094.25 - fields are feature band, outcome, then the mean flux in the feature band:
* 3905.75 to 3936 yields 2.8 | 6.31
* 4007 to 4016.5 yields -1.9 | 10.7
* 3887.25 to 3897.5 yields 0.9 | 5.83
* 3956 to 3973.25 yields 6.5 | 4.92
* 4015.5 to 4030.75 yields -2.4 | 10.6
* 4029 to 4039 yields -0.4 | 9.85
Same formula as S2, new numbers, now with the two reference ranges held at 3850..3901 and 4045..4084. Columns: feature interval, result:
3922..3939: 5.63 angstroms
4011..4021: -2.40 angstroms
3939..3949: 1.13 angstroms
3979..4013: -4.49 angstroms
